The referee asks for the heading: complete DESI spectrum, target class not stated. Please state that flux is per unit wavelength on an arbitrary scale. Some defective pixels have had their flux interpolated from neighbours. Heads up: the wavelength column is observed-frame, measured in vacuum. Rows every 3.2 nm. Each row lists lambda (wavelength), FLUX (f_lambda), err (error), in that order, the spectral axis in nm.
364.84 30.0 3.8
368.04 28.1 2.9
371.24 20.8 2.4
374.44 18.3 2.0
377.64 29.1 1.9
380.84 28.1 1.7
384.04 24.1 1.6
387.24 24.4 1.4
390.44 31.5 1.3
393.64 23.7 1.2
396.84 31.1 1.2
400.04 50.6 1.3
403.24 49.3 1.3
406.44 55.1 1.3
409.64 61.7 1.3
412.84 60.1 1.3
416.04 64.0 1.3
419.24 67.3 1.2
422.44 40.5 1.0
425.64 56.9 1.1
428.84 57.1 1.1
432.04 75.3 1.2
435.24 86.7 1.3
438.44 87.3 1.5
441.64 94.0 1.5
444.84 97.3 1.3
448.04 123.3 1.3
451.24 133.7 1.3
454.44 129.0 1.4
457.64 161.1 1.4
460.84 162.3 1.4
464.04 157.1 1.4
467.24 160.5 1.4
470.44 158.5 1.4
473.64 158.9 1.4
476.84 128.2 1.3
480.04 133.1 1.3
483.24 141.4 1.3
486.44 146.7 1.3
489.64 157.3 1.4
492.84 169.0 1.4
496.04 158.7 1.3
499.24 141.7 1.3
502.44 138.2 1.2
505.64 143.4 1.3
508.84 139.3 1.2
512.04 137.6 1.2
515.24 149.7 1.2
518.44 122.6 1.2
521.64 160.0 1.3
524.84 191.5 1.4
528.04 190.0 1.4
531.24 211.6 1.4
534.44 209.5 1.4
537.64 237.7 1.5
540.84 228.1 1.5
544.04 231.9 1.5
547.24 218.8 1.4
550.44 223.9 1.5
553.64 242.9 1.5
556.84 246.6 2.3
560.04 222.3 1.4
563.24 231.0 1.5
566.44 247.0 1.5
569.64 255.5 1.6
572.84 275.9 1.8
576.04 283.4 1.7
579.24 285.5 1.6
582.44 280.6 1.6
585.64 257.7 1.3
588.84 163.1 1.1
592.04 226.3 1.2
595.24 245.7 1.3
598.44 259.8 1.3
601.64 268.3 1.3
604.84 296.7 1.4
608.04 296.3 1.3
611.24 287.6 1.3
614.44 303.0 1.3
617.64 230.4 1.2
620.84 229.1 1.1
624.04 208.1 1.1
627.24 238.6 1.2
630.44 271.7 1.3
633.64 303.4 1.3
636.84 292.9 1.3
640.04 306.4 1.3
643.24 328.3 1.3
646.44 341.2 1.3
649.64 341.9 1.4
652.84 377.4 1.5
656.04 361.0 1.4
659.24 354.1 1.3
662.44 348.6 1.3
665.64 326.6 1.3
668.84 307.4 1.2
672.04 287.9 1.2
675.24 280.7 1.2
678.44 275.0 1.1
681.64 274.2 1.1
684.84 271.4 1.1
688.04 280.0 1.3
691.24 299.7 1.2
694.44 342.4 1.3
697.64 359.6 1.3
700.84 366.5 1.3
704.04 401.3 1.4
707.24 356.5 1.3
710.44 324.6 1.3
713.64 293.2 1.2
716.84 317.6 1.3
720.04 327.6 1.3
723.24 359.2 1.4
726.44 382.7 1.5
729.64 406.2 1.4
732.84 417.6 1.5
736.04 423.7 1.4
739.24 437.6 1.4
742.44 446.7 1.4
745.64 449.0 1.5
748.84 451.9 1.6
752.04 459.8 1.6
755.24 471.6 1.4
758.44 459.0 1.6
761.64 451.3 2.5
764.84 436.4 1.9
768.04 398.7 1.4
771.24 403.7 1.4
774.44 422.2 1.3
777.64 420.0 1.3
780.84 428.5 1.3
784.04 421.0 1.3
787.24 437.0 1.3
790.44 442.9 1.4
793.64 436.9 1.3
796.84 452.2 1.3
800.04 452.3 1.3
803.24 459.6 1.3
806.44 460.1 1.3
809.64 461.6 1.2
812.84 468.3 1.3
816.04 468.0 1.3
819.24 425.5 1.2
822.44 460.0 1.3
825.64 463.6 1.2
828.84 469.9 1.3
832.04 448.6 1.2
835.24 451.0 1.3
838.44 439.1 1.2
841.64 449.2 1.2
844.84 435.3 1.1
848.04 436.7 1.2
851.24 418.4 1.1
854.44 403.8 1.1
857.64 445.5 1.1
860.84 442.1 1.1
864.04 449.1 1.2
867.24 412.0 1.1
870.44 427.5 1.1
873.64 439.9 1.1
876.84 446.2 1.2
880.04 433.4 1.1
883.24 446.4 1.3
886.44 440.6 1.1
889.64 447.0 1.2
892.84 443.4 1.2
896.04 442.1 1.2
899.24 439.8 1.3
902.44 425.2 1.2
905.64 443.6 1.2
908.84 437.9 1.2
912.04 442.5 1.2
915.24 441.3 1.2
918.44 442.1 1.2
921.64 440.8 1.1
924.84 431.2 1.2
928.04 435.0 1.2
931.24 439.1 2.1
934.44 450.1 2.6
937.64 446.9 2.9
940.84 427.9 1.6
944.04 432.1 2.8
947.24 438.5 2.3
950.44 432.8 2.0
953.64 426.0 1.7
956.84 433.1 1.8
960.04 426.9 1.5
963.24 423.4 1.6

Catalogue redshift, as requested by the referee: 0.00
